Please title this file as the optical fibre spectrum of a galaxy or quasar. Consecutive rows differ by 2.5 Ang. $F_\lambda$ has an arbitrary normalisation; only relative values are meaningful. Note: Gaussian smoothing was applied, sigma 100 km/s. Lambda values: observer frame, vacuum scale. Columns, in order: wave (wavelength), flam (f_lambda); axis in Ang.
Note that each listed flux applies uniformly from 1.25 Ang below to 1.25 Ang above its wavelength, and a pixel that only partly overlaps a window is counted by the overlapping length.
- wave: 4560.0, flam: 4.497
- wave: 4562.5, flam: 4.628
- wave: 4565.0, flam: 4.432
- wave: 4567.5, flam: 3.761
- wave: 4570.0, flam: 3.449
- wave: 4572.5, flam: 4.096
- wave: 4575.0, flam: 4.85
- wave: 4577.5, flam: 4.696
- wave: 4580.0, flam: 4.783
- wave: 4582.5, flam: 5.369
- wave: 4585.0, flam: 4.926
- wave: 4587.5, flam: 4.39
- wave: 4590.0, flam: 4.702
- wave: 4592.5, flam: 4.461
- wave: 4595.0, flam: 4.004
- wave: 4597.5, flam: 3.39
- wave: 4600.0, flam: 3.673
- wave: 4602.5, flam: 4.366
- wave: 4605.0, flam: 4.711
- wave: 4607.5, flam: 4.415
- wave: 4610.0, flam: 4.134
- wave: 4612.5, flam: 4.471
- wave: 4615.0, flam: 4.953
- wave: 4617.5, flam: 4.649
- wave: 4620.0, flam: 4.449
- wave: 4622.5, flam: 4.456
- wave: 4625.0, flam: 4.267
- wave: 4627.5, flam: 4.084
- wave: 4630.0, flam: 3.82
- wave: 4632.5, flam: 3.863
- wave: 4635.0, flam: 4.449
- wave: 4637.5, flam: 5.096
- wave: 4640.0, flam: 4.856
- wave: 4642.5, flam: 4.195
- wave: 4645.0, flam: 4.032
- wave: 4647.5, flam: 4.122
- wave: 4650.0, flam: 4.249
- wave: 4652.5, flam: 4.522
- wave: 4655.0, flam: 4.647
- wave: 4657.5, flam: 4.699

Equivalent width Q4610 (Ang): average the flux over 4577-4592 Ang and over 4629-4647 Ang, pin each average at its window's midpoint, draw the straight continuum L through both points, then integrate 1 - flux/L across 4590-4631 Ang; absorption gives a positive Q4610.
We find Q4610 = 2.5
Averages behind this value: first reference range 4.8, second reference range 4.33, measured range 4.28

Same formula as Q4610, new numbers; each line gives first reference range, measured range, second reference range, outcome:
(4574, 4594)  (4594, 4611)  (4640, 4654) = 1.9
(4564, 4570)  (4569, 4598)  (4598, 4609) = -2.8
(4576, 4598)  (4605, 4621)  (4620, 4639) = -0.4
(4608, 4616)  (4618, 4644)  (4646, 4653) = 0.1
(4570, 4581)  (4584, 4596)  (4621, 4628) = -0.2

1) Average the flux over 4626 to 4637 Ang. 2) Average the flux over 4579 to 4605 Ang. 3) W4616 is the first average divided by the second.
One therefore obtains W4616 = 0.93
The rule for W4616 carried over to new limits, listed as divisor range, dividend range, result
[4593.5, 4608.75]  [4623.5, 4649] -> 1.04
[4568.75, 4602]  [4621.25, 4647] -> 0.99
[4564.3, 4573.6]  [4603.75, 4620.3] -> 1.16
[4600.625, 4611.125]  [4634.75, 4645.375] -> 1.05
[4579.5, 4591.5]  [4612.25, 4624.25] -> 0.95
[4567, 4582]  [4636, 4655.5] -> 1.02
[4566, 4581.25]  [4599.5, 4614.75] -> 1.02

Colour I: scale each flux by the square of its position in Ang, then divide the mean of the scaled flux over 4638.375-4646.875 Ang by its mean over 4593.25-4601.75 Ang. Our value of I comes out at 1.18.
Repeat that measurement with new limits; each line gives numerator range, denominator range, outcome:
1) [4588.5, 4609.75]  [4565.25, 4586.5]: 0.95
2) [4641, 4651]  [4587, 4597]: 0.99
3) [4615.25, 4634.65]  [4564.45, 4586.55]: 0.97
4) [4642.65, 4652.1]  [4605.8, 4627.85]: 0.95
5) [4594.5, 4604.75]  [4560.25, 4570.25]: 0.96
